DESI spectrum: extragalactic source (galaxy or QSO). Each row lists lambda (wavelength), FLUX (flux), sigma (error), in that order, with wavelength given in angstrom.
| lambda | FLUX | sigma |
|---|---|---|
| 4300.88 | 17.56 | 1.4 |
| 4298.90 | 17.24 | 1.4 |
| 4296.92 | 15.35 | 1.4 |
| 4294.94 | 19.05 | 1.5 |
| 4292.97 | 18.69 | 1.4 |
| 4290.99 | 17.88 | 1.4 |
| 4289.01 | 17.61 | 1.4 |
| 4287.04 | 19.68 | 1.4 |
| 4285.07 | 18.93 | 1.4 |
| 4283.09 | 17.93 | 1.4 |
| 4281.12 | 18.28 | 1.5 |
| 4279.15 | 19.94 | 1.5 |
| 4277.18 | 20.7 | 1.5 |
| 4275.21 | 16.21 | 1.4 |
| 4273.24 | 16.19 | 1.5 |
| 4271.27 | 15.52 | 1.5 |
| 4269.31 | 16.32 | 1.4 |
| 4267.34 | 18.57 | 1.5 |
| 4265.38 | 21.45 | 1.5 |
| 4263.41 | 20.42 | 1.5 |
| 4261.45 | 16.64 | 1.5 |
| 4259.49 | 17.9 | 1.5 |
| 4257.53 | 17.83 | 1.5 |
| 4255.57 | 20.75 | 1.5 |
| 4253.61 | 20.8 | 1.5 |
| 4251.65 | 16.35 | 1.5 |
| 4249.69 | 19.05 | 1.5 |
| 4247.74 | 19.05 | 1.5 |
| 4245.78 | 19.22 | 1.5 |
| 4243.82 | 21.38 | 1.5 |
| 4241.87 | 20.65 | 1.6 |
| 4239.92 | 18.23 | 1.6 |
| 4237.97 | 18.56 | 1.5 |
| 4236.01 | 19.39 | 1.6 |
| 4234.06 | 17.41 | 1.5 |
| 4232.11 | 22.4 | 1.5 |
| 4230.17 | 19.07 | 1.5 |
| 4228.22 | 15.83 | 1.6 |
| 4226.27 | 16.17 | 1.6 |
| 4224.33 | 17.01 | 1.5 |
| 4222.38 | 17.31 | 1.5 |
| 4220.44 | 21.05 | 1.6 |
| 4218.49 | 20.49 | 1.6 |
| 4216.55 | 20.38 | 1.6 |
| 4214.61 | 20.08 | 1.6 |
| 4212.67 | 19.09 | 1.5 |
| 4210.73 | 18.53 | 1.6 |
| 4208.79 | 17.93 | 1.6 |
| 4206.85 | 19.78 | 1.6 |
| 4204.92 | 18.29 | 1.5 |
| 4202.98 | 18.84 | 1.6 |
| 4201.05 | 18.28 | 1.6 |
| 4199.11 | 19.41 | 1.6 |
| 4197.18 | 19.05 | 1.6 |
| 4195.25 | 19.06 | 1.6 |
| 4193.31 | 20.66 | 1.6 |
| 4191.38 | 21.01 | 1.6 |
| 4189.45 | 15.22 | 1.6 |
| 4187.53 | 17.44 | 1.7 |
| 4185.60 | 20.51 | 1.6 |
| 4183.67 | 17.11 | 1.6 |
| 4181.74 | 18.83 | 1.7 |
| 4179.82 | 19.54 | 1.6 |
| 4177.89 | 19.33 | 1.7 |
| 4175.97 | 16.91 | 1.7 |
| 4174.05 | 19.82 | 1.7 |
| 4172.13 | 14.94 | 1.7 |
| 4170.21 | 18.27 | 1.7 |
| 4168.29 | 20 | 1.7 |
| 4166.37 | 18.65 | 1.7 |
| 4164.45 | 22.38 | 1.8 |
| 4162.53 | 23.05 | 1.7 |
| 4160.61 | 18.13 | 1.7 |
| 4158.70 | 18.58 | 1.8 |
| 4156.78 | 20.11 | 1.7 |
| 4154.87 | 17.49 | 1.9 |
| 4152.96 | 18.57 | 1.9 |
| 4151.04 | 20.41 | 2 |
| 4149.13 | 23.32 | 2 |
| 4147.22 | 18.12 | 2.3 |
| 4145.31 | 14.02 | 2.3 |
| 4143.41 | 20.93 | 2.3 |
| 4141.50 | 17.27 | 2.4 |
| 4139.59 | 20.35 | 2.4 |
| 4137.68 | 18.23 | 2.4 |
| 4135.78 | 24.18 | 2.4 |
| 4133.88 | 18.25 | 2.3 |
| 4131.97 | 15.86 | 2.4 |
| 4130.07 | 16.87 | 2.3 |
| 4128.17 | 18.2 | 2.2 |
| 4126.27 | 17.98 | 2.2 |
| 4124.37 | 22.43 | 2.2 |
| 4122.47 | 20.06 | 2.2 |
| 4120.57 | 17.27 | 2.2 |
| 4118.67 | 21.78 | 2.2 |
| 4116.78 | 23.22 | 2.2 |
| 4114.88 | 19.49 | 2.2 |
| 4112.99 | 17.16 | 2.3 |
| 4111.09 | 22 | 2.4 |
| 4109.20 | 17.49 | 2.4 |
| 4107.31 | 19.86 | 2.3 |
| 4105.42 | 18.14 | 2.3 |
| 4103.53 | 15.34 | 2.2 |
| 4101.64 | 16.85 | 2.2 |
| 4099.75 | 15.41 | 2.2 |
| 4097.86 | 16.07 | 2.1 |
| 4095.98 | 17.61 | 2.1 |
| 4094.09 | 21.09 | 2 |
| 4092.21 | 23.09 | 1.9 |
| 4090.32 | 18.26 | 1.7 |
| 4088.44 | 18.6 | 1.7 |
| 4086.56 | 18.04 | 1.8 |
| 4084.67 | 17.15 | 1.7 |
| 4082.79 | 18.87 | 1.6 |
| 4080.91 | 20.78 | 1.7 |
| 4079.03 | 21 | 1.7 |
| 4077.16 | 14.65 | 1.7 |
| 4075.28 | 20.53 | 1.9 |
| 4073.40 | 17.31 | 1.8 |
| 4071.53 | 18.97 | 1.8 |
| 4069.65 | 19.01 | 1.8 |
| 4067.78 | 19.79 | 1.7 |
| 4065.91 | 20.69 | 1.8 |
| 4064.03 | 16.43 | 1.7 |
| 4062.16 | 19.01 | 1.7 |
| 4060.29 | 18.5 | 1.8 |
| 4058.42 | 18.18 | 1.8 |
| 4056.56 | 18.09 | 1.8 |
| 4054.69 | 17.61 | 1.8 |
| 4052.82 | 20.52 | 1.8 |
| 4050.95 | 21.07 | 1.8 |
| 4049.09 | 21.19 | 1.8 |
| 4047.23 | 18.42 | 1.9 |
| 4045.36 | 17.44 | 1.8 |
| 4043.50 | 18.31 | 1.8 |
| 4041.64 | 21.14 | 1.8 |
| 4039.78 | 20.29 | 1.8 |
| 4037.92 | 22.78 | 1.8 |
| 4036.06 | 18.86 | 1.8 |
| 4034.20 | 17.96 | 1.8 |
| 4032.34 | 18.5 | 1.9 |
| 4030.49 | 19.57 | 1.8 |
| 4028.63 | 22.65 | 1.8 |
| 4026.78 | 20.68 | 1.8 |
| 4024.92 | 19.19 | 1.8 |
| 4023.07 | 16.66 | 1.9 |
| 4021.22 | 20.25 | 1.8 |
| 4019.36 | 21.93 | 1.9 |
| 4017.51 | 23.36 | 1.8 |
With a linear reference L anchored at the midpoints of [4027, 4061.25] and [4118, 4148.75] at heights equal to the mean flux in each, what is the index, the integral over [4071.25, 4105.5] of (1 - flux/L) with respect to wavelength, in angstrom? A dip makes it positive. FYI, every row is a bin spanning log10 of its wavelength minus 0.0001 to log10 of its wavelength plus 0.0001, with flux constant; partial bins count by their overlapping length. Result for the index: 1.67 angstrom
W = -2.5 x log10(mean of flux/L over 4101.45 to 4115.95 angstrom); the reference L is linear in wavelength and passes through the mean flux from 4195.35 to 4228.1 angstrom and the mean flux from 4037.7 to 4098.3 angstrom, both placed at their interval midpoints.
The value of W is 0.03 mag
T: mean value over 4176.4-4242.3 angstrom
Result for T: 18.9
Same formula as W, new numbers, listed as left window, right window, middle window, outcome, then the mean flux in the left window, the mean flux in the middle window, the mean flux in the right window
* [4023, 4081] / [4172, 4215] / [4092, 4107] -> 0.077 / 19.3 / 17.8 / 18.7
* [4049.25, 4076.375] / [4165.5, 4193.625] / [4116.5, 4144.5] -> -0.039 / 19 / 19.4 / 18.5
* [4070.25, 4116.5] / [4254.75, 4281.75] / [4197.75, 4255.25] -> -0.035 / 18.6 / 19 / 18.3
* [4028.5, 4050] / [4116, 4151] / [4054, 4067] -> 0.068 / 19.6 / 18.4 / 19.4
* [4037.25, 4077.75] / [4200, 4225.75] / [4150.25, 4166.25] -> -0.042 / 19.1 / 19.8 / 19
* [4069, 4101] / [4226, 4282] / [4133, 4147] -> -0.022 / 18.6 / 19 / 18.7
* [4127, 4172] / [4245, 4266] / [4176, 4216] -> 0.011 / 19.1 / 18.9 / 19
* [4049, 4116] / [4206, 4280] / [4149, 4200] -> -0.021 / 18.7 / 19.1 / 18.8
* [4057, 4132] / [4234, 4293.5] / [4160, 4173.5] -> -0.038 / 18.8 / 19.4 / 18.6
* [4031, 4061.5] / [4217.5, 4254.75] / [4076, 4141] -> 0.018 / 19.3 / 18.9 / 18.9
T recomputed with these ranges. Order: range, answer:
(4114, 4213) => 19.1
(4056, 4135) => 18.7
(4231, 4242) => 19.3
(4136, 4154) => 19.2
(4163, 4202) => 18.9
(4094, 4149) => 18.7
